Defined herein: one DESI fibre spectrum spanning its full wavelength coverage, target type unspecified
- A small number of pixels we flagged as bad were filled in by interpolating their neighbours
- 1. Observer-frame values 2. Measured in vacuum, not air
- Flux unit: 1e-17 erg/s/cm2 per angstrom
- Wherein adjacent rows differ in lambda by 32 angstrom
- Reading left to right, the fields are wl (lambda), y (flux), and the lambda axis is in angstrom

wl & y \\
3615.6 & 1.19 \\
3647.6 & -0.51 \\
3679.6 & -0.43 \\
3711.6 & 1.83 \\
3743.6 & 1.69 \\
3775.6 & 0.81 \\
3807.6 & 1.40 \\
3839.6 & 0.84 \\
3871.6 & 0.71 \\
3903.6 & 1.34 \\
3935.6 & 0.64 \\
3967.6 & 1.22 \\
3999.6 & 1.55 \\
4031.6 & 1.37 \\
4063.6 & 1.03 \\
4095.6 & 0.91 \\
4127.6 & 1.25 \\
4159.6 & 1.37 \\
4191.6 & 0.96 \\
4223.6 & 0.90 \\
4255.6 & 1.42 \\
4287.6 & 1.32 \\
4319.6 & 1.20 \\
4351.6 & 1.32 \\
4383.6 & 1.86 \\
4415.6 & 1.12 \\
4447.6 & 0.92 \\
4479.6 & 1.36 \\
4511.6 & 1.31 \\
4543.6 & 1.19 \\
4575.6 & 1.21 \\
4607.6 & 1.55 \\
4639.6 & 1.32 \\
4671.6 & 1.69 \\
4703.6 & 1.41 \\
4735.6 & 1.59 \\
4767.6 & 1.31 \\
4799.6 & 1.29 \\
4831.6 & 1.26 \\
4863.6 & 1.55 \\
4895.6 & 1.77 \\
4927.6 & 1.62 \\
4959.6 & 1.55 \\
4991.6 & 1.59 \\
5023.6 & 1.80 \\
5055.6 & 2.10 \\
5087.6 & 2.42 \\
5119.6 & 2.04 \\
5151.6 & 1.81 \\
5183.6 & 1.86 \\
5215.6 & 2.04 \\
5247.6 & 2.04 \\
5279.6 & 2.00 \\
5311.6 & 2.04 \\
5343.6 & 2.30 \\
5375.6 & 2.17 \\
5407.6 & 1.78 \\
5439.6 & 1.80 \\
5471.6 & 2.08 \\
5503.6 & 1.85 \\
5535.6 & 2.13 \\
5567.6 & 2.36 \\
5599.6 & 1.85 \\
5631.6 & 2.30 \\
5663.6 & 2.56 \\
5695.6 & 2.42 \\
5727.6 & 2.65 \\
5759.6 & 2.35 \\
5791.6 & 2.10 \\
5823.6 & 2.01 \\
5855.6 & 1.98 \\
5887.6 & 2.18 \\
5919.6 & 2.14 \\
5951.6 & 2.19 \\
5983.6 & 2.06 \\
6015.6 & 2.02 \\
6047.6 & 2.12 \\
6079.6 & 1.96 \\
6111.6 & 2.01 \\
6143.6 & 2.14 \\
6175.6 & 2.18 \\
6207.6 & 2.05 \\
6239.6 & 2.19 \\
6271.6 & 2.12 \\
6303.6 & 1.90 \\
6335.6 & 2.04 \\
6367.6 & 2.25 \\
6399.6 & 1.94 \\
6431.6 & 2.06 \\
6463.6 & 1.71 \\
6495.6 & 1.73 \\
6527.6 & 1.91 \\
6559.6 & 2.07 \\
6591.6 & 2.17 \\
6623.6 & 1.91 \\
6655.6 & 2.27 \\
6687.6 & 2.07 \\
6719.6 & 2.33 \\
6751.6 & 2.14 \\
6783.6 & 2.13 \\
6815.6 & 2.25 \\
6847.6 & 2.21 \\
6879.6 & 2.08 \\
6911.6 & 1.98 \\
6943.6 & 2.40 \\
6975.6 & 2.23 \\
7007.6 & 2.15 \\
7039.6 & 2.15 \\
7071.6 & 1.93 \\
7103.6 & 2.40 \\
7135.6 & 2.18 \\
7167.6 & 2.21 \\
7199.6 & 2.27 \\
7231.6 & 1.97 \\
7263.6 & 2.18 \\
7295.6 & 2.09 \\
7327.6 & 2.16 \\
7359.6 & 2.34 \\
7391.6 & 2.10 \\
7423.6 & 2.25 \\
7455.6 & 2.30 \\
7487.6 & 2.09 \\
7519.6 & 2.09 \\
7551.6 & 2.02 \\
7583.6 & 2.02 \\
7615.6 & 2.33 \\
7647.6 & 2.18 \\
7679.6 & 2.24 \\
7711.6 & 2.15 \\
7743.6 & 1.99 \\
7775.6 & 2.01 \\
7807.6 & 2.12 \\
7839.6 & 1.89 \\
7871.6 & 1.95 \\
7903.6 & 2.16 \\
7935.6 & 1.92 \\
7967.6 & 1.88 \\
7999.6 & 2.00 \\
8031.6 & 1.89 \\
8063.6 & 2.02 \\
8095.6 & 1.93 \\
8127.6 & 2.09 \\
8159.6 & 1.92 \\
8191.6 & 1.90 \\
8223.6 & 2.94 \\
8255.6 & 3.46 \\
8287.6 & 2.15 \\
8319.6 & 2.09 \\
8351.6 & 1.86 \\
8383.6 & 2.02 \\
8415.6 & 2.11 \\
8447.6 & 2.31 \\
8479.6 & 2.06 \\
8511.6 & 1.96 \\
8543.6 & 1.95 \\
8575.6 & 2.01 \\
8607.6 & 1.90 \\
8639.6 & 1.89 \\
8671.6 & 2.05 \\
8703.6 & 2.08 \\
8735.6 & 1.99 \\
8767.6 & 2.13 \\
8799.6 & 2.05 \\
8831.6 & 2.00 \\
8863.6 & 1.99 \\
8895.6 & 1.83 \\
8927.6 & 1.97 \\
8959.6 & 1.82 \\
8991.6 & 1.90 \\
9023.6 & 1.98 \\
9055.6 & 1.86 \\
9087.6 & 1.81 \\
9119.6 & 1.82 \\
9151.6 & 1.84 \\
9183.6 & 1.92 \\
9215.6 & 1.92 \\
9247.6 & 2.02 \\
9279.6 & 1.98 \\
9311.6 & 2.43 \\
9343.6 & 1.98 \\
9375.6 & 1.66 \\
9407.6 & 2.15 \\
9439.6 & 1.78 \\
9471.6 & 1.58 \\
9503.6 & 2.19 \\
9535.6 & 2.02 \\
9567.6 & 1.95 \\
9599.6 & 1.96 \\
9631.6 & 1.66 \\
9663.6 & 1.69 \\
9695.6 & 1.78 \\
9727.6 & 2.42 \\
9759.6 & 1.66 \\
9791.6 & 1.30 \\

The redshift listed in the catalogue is 0.26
